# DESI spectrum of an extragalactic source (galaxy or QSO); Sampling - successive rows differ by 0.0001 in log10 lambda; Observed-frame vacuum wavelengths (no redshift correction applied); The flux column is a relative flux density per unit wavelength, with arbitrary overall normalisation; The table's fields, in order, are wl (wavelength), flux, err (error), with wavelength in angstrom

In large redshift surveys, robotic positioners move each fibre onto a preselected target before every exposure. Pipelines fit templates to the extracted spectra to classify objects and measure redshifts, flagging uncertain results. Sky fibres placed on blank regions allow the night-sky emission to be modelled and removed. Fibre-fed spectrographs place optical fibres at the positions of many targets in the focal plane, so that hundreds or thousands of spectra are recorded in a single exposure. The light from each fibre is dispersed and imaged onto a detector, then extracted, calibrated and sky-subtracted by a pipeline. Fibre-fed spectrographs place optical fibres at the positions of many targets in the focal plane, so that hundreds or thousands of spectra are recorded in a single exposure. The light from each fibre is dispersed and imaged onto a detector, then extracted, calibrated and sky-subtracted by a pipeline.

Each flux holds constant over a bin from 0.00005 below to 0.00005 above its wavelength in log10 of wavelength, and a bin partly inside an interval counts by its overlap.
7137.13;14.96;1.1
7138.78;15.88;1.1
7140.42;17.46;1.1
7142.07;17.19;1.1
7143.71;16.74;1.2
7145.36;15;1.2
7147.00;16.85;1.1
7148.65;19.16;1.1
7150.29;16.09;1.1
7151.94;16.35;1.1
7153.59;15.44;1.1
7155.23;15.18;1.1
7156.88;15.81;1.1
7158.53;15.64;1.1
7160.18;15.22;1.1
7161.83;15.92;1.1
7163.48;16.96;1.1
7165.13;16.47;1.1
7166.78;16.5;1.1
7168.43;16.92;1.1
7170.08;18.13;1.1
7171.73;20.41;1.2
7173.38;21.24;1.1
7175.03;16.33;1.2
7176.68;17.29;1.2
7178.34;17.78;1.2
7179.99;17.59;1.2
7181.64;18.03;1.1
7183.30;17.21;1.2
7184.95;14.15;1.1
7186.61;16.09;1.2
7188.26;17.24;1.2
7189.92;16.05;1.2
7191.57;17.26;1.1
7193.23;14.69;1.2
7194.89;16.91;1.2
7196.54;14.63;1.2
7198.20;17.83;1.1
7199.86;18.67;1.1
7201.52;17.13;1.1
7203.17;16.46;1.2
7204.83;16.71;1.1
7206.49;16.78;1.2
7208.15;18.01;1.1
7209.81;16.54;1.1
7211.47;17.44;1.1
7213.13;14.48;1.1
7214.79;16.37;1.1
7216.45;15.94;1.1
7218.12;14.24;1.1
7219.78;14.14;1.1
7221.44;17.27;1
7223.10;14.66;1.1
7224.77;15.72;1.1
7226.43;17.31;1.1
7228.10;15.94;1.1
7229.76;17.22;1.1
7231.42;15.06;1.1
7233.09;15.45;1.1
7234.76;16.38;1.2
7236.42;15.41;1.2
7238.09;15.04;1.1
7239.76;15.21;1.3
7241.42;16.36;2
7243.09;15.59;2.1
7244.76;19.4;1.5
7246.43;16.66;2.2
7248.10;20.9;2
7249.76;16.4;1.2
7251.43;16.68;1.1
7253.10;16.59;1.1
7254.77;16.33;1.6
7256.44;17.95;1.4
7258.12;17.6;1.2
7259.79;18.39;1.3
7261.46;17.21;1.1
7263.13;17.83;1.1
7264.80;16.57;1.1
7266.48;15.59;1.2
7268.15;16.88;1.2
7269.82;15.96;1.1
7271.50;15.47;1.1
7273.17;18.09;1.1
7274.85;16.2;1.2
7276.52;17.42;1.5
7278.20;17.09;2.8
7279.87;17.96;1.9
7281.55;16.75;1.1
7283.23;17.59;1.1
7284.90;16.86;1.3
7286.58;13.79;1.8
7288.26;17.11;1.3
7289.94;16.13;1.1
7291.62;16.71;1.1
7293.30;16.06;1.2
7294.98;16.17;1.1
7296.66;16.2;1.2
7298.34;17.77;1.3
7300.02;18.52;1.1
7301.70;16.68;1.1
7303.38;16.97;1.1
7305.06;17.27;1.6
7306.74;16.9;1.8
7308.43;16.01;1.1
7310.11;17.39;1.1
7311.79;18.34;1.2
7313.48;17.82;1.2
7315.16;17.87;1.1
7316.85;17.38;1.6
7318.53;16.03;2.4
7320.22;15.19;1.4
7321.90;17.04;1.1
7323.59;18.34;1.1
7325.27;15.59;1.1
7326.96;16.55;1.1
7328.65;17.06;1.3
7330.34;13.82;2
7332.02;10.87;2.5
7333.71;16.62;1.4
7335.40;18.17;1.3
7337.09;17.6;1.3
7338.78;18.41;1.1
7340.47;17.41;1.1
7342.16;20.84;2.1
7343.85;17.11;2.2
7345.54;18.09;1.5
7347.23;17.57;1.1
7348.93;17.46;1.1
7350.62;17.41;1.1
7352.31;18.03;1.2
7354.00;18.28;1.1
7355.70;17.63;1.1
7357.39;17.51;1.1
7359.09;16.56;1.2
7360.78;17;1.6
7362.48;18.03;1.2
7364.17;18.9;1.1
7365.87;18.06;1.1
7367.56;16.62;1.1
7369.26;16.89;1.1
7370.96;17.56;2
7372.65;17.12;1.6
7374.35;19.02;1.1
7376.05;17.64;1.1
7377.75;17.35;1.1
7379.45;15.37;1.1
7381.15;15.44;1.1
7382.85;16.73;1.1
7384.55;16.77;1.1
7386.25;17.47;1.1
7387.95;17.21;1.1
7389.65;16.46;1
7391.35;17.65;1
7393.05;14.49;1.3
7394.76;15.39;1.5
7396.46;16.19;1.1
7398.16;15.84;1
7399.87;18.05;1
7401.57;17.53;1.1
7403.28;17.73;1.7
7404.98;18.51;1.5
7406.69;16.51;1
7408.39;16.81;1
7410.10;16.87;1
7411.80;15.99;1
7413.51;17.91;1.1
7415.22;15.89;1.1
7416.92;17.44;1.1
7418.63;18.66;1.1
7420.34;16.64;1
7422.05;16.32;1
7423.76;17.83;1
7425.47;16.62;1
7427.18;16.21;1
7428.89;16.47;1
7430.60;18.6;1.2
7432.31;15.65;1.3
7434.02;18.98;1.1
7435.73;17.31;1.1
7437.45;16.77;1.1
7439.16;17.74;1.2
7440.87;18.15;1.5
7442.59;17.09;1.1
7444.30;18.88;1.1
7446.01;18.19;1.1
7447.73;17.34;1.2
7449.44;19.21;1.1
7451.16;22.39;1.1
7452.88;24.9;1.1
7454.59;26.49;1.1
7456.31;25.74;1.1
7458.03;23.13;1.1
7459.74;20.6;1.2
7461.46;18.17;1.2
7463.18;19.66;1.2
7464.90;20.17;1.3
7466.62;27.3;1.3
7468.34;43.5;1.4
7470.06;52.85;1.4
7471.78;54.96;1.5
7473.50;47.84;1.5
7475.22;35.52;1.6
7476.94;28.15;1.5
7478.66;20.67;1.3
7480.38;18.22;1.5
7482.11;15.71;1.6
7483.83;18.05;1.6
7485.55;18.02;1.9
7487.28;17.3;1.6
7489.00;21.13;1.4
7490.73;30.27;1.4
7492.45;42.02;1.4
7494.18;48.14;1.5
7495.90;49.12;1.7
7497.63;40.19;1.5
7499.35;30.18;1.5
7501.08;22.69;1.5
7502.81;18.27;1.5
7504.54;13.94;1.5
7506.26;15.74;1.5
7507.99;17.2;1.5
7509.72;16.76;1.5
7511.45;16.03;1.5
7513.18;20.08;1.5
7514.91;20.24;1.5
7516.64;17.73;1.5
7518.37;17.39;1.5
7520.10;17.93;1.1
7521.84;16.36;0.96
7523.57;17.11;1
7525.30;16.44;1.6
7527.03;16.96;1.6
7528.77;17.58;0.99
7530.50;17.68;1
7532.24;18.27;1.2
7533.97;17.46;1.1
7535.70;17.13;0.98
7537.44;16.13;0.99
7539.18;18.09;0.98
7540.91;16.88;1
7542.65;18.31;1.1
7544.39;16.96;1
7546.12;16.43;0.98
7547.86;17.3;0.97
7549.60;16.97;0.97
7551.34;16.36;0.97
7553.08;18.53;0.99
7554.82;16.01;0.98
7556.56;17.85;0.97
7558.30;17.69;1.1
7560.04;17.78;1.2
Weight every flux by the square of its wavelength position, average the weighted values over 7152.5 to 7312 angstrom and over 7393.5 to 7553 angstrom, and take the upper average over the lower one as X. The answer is 1.4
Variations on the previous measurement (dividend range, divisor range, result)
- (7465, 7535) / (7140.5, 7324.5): 1.62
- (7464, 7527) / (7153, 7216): 1.69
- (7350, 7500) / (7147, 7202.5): 1.36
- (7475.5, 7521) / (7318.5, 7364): 1.44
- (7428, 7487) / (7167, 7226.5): 1.53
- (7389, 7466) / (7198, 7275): 1.16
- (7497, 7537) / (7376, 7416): 1.17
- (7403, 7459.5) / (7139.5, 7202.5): 1.18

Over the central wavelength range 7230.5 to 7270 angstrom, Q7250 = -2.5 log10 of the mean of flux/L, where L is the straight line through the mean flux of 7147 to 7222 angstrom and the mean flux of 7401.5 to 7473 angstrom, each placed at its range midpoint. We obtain 0.07 mag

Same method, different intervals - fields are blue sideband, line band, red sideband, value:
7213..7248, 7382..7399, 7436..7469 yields 0.22 mag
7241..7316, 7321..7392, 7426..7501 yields 0.20 mag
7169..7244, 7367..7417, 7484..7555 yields 0.13 mag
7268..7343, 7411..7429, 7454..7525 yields 0.30 mag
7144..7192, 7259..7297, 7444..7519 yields 0.19 mag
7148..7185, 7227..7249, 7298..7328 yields 0.03 mag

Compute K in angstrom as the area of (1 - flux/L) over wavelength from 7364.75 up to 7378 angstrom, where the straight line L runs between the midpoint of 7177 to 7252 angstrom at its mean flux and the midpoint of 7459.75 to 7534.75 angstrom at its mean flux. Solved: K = 2.2 angstrom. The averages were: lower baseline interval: 16.5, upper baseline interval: 24.8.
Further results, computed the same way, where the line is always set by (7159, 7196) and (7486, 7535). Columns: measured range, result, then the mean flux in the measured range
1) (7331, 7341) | 1.6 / 16.4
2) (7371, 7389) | 2.9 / 17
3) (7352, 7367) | 1.7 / 17.7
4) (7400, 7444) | 7.9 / 17.2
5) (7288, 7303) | 1.7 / 16.8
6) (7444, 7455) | 0.3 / 21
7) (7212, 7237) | 2.9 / 15.7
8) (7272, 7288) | 1.6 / 16.8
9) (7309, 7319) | 0.9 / 17.5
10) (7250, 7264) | 0.8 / 17.3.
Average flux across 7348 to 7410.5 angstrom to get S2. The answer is 17.1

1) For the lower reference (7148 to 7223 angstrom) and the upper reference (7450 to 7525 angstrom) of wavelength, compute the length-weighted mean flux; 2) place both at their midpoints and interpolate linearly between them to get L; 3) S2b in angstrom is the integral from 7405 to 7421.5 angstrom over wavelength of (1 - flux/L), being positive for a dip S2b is 4.51 angstrom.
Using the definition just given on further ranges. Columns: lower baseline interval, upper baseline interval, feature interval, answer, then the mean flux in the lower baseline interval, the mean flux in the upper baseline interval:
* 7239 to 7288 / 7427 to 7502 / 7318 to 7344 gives 4.25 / 16.9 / 25.8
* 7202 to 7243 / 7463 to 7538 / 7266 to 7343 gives 7.28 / 16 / 24.7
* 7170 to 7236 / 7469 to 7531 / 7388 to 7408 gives 4.93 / 16.6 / 25.2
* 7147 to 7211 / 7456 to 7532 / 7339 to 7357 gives 2.74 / 16.9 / 25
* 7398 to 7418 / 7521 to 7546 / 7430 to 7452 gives -1.28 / 17.2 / 17.2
